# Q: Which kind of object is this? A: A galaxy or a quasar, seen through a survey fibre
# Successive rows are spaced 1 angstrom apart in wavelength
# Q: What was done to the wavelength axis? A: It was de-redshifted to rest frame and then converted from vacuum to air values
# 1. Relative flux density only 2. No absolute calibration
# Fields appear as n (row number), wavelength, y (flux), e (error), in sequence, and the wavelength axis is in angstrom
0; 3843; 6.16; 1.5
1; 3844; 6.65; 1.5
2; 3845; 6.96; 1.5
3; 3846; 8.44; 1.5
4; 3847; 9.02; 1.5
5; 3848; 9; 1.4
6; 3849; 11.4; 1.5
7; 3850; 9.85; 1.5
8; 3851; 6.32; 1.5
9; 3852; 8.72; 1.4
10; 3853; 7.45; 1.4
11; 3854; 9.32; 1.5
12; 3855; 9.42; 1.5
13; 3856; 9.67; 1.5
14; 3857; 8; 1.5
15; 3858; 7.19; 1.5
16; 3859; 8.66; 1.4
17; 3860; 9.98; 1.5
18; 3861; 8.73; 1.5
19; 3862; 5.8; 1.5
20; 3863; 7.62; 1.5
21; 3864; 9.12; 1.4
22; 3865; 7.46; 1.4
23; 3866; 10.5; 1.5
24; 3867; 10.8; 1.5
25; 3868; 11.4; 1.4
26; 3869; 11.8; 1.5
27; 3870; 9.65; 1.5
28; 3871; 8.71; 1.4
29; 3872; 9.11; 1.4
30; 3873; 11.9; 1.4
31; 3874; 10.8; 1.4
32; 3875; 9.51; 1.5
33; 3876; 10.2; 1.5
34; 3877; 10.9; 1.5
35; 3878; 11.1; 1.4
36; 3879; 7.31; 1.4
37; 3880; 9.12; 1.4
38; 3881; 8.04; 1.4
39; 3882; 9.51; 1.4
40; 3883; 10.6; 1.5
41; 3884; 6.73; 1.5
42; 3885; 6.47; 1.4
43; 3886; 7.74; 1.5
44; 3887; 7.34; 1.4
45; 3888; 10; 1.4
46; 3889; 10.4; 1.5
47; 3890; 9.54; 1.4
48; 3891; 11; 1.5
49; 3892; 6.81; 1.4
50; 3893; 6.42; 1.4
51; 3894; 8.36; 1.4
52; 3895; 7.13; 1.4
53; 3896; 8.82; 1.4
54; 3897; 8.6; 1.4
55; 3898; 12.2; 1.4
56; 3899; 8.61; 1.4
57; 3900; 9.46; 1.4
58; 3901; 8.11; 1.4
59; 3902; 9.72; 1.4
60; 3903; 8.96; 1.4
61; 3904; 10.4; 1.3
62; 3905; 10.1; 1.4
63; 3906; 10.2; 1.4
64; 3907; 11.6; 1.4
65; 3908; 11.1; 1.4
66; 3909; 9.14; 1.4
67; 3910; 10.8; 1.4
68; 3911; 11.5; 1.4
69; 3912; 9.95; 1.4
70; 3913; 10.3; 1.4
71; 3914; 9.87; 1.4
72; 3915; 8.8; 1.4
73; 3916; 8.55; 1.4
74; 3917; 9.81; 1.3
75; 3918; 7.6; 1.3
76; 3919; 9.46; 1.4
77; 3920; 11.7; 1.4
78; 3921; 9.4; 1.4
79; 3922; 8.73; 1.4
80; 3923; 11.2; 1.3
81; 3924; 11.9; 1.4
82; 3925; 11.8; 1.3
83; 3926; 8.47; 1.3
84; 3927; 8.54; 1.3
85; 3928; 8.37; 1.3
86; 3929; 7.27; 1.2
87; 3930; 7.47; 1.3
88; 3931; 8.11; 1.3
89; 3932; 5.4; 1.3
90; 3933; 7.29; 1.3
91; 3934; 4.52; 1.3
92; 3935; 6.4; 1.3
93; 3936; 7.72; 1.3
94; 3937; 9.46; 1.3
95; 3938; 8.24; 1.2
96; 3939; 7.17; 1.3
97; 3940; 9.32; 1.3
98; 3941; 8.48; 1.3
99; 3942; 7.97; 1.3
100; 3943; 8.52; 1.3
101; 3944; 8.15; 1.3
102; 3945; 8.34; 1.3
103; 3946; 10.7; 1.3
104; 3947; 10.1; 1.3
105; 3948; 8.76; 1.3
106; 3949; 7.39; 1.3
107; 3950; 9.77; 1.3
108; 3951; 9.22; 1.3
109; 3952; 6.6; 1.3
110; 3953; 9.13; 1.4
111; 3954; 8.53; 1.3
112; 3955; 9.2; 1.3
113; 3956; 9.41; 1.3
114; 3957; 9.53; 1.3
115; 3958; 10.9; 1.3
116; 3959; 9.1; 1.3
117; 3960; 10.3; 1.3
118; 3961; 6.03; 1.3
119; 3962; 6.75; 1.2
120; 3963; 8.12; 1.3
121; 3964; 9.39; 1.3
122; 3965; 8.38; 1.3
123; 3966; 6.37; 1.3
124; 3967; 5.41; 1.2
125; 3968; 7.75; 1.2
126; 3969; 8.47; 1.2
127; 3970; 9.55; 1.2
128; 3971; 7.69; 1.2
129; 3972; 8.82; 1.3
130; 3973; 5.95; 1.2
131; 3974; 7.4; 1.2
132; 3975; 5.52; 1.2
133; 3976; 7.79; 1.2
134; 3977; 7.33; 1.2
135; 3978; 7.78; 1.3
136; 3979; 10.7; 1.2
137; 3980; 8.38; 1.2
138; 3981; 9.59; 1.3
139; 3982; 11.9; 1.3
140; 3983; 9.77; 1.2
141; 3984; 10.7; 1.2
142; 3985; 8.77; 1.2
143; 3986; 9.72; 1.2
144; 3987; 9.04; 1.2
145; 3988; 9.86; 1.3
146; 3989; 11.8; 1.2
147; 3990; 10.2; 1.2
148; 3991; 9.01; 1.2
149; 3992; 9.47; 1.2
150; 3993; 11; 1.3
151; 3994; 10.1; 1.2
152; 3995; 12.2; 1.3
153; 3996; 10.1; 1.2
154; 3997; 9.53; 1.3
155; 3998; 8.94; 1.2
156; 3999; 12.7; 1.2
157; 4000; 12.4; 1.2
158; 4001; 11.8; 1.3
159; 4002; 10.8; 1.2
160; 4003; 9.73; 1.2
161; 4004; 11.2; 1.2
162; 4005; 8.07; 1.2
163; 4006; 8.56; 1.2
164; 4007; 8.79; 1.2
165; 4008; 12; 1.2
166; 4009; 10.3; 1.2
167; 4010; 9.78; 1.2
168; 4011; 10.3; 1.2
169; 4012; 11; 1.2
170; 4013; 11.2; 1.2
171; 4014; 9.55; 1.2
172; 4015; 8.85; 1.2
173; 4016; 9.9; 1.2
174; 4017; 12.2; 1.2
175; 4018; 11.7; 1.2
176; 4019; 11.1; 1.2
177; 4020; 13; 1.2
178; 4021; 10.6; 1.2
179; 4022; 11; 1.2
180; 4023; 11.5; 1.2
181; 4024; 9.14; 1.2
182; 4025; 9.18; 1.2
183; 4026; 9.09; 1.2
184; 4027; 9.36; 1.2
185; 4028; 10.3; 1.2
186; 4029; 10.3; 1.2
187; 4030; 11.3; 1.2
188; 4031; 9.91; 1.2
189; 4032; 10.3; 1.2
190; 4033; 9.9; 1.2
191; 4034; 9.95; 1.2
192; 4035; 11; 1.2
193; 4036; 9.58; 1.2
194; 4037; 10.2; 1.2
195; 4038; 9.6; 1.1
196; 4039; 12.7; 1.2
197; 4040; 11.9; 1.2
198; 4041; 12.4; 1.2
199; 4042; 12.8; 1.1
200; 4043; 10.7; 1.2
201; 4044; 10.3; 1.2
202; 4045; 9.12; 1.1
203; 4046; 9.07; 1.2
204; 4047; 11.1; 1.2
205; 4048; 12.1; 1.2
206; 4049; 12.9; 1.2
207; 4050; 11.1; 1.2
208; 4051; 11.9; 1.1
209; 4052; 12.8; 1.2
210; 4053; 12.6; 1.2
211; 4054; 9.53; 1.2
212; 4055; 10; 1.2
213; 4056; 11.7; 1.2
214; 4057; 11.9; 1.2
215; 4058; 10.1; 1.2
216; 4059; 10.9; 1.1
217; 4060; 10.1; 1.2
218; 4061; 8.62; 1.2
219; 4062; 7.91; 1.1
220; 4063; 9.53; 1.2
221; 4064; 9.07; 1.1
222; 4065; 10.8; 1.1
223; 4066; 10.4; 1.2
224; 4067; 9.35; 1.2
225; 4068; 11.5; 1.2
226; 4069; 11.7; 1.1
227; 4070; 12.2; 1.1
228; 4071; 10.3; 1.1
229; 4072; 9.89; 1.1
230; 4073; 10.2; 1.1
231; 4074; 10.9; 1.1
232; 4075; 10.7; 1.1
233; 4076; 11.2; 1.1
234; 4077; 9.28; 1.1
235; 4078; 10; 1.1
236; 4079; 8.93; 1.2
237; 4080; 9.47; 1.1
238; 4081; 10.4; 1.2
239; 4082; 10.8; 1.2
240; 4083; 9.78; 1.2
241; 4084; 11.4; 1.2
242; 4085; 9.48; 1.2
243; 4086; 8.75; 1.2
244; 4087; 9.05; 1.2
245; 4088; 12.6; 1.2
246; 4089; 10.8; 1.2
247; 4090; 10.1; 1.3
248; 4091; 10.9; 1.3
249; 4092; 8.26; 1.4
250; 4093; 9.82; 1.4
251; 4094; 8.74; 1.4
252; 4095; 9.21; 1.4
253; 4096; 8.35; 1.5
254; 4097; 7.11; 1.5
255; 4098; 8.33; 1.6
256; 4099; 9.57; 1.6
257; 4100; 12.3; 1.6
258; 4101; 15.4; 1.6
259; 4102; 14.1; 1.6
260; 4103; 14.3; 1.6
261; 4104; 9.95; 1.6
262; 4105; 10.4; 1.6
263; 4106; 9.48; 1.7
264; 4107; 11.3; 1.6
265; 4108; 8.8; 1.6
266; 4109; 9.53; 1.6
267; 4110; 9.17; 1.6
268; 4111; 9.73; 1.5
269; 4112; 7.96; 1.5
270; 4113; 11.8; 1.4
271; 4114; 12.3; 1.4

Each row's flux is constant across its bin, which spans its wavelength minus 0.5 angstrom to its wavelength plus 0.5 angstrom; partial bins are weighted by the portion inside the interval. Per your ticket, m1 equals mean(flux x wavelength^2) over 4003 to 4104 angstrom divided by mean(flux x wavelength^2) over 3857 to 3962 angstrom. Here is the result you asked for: 1.25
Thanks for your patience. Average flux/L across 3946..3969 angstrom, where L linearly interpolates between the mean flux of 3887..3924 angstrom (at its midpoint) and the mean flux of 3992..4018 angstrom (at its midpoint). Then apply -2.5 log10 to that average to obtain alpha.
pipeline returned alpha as 0.18 mag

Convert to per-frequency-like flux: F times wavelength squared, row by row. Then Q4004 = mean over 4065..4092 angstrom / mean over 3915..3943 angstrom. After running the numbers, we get 1.3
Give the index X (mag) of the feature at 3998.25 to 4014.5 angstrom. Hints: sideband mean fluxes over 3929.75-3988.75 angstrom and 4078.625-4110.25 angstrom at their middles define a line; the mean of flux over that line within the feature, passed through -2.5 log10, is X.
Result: -0.163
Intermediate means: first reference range 8.39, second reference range 10.2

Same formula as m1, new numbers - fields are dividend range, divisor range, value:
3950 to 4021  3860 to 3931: 1.06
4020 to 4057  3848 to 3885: 1.28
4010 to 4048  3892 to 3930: 1.18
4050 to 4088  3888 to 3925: 1.17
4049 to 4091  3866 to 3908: 1.22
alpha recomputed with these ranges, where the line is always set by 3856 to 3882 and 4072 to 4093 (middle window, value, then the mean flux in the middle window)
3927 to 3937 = 0.317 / 7.15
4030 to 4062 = -0.086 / 10.8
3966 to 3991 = 0.124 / 8.7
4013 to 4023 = -0.107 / 10.9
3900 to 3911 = -0.064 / 10.1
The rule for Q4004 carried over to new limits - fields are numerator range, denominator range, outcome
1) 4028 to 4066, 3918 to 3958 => 1.30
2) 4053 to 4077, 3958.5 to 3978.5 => 1.42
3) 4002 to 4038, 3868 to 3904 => 1.19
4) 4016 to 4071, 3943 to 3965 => 1.27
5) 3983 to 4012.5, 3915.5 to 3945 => 1.25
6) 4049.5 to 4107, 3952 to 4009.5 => 1.18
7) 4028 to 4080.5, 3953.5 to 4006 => 1.19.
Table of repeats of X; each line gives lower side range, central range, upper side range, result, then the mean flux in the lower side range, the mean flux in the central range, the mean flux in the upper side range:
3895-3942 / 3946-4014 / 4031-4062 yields 0.074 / 9.11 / 9.29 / 10.8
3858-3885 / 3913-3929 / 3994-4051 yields 0.021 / 9.33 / 9.56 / 10.6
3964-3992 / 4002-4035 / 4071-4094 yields -0.119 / 8.68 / 10.3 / 10.1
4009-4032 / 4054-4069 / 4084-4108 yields 0.025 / 10.5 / 10.2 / 10.4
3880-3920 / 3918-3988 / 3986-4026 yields 0.149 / 9.25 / 8.57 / 10.4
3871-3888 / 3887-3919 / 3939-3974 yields -0.060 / 9.16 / 9.45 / 8.44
